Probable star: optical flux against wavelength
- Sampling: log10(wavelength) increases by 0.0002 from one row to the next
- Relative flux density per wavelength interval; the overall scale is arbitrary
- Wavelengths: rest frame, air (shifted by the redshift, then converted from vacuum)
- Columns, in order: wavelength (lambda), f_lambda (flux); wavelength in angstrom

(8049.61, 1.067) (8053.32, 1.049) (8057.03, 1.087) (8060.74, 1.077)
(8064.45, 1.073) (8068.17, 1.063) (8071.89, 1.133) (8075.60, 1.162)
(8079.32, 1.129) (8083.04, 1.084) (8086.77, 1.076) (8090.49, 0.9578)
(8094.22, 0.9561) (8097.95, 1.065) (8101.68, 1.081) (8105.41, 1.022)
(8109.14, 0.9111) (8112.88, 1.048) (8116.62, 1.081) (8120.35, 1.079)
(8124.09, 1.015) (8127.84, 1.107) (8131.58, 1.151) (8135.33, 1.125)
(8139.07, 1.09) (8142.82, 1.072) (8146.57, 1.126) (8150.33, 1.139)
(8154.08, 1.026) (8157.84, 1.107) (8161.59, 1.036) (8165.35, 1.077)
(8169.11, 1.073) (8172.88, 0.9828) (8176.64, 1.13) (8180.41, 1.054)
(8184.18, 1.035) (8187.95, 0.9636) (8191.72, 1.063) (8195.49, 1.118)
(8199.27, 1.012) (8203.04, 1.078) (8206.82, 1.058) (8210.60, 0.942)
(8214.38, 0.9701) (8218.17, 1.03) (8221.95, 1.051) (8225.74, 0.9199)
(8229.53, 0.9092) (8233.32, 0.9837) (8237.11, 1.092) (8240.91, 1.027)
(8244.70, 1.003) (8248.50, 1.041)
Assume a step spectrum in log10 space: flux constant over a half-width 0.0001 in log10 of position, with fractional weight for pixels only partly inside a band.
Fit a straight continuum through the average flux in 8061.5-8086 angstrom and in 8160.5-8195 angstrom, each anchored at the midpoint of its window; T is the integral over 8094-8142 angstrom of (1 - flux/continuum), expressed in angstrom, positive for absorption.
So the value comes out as 0.91 angstrom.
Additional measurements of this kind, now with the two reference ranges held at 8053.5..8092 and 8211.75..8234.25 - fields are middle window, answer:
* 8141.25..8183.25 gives -2.2 angstrom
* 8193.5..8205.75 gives -0.9 angstrom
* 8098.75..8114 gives 0.6 angstrom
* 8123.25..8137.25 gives -0.8 angstrom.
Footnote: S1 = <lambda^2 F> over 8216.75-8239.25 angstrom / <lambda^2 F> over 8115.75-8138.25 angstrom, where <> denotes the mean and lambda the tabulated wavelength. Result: 0.9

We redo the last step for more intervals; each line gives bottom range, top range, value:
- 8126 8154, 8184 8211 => 0.95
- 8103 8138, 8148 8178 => 1.02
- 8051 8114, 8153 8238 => 1.00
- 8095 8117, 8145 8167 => 1.07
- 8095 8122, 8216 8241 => 0.99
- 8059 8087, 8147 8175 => 0.99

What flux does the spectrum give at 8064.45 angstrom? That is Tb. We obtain 1.073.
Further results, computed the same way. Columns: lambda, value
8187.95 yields 0.9636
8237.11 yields 1.092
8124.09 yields 1.015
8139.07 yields 1.09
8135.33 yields 1.125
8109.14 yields 0.9111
